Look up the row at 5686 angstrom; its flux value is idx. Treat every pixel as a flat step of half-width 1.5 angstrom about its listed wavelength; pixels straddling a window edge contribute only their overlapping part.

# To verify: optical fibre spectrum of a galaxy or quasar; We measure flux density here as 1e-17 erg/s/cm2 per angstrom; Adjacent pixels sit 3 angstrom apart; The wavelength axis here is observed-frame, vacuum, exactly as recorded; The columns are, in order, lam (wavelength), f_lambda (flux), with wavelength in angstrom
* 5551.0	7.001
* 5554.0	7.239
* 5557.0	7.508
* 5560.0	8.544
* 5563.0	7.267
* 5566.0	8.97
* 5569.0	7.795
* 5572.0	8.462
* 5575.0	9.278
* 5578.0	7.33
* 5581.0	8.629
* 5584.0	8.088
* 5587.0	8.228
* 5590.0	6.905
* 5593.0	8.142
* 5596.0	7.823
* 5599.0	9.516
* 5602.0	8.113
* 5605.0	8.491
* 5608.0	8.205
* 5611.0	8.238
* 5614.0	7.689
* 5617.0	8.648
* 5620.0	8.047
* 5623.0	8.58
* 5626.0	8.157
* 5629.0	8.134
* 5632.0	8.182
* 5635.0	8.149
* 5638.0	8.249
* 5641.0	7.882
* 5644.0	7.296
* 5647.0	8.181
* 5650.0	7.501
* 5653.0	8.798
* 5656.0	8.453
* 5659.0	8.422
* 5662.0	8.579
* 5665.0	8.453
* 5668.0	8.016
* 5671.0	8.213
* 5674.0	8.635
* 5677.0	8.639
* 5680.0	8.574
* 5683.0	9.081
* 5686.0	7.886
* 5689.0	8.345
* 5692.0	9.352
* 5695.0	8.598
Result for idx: 7.886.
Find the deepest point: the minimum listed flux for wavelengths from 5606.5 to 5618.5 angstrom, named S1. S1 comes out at 7.689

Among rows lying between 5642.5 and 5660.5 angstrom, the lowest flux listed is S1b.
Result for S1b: 7.296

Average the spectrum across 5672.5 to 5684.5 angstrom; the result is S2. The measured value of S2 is 8.73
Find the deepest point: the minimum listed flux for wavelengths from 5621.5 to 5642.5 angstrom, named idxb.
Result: 7.882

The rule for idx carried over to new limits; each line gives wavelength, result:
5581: 8.629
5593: 8.142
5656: 8.453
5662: 8.579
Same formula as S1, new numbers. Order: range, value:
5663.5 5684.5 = 8.016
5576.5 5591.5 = 6.905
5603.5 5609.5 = 8.205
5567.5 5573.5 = 7.795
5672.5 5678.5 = 8.635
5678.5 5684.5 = 8.574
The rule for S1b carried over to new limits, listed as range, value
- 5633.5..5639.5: 8.149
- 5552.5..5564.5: 7.239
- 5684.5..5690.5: 7.886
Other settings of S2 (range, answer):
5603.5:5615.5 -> 8.16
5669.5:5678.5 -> 8.5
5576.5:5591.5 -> 7.84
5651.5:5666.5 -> 8.54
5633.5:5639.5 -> 8.2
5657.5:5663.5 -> 8.5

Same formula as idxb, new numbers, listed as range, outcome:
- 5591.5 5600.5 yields 7.823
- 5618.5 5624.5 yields 8.047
